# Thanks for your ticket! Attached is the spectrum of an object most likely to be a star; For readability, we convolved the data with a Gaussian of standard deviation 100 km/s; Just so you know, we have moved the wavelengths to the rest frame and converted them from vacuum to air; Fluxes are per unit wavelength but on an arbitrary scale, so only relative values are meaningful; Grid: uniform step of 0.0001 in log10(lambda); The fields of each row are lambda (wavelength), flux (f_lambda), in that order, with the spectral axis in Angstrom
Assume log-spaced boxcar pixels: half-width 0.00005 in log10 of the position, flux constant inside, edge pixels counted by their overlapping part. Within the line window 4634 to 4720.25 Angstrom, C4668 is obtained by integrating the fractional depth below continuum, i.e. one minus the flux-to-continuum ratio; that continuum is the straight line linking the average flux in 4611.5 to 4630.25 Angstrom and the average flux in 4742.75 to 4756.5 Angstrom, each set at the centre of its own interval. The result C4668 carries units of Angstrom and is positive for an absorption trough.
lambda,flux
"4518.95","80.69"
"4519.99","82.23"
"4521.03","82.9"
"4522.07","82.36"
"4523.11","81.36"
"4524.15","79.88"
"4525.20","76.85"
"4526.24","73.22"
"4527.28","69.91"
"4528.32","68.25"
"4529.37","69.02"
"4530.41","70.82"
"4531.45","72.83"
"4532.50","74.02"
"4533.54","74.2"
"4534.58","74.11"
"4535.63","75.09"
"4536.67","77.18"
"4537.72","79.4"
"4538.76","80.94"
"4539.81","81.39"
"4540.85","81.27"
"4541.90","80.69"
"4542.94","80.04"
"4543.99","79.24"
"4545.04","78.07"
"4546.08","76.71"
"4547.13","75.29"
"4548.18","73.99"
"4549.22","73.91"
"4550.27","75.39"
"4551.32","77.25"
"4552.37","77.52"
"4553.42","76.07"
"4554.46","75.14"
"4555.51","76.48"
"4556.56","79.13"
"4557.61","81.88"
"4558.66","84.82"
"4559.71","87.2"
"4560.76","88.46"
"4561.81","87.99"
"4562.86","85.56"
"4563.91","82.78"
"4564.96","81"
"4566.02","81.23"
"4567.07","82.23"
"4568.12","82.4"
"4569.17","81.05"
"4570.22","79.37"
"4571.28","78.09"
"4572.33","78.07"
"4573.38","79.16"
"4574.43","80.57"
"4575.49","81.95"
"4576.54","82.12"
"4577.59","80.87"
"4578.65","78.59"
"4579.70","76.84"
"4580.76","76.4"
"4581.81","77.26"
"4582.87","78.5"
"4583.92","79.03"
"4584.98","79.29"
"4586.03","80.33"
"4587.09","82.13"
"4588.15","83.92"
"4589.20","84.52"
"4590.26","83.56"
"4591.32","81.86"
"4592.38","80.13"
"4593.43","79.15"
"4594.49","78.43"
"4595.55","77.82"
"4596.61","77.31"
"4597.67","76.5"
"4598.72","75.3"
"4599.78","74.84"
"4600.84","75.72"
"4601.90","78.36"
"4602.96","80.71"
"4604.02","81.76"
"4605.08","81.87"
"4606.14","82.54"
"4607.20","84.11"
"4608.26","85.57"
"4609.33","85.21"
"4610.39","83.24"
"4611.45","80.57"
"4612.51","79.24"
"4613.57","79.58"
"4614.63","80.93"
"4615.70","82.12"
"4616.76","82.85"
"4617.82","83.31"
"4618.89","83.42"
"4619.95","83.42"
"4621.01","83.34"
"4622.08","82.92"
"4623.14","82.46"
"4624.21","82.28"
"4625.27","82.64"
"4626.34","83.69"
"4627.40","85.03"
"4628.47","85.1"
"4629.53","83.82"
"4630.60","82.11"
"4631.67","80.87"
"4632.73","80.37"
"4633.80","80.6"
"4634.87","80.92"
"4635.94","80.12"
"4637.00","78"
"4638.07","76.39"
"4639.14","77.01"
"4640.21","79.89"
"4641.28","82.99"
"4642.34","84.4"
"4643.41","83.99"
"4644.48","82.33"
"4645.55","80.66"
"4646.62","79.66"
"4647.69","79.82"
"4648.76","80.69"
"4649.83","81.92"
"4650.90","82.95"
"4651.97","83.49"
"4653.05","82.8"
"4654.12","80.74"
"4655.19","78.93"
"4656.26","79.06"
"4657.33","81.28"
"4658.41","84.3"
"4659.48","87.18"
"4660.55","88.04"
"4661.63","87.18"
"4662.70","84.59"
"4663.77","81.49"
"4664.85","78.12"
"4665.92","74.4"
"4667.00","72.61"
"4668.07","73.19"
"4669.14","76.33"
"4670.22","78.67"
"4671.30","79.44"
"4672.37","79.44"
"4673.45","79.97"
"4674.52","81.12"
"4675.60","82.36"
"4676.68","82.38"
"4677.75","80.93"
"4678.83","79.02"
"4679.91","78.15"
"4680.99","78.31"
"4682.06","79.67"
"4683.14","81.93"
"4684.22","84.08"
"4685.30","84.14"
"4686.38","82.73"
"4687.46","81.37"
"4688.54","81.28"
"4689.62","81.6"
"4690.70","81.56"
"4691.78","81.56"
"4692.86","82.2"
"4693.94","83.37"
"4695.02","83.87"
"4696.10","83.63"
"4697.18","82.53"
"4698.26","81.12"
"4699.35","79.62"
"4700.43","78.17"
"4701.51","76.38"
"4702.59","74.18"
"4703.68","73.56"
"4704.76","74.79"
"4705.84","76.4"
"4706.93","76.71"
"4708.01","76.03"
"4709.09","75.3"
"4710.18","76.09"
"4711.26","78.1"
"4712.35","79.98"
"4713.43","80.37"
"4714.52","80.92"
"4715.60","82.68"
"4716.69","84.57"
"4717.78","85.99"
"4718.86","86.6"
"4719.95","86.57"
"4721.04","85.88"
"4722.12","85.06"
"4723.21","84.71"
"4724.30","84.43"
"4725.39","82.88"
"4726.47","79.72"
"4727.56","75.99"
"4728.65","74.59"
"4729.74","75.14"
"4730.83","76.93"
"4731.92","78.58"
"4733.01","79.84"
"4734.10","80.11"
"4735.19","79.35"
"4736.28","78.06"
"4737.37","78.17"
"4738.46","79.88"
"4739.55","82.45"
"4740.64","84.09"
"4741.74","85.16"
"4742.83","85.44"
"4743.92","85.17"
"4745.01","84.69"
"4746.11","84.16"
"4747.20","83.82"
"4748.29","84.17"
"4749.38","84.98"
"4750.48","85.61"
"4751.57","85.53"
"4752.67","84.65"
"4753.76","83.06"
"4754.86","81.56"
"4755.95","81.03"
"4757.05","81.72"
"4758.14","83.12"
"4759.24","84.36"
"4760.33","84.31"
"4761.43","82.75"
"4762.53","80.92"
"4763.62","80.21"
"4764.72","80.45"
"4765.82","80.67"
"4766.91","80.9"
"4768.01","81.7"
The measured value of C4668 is 2.8 Angstrom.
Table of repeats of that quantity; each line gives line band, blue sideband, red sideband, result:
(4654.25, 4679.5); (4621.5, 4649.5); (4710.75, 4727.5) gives 0.5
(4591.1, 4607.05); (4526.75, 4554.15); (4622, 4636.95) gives 0.2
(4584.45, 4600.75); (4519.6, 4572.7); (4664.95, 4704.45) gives -0.1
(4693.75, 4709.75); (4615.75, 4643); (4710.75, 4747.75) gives 0.7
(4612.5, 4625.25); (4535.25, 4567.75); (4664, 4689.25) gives -0.4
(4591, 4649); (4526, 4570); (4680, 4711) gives -1.6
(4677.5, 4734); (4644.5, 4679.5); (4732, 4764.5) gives 0.9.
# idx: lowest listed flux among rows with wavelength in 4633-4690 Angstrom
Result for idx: 72.61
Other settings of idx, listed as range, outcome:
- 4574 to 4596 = 76.4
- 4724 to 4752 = 74.59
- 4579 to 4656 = 74.84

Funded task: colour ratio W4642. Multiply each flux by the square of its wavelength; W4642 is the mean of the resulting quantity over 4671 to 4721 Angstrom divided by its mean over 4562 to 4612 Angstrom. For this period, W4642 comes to 1.05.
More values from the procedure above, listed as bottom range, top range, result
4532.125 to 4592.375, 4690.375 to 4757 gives 1.09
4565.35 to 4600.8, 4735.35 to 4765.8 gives 1.12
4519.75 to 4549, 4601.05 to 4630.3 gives 1.11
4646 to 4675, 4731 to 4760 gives 1.06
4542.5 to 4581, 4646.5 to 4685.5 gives 1.06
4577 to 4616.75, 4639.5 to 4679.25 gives 1.04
